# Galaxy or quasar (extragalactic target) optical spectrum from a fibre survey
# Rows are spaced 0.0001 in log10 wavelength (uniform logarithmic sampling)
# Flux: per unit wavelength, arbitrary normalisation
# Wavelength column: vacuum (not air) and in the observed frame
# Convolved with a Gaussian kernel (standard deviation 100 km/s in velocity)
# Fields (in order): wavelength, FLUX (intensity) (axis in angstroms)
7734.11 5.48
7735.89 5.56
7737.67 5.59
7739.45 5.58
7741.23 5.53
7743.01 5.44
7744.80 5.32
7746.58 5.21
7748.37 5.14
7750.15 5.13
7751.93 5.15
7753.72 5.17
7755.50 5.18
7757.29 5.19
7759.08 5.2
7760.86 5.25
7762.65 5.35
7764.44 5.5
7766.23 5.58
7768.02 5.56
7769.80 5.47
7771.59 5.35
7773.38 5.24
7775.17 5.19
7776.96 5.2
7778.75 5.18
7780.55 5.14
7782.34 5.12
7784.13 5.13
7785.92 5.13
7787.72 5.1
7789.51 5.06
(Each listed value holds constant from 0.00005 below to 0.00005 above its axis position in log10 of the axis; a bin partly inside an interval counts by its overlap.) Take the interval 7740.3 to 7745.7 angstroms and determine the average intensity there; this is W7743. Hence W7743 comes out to 5.43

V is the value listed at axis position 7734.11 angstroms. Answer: 5.48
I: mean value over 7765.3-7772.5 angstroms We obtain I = 5.49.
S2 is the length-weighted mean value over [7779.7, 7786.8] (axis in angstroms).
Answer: 5.13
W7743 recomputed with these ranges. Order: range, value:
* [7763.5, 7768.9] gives 5.54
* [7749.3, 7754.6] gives 5.15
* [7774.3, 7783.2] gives 5.16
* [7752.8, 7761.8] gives 5.2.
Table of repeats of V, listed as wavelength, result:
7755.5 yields 5.18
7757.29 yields 5.19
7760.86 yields 5.25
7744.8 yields 5.32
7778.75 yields 5.18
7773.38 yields 5.24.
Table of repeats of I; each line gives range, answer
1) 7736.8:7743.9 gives 5.54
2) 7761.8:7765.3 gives 5.42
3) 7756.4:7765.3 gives 5.3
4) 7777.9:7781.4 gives 5.15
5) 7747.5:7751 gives 5.14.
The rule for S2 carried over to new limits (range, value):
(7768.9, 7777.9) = 5.3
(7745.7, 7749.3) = 5.17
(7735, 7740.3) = 5.58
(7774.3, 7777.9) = 5.2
